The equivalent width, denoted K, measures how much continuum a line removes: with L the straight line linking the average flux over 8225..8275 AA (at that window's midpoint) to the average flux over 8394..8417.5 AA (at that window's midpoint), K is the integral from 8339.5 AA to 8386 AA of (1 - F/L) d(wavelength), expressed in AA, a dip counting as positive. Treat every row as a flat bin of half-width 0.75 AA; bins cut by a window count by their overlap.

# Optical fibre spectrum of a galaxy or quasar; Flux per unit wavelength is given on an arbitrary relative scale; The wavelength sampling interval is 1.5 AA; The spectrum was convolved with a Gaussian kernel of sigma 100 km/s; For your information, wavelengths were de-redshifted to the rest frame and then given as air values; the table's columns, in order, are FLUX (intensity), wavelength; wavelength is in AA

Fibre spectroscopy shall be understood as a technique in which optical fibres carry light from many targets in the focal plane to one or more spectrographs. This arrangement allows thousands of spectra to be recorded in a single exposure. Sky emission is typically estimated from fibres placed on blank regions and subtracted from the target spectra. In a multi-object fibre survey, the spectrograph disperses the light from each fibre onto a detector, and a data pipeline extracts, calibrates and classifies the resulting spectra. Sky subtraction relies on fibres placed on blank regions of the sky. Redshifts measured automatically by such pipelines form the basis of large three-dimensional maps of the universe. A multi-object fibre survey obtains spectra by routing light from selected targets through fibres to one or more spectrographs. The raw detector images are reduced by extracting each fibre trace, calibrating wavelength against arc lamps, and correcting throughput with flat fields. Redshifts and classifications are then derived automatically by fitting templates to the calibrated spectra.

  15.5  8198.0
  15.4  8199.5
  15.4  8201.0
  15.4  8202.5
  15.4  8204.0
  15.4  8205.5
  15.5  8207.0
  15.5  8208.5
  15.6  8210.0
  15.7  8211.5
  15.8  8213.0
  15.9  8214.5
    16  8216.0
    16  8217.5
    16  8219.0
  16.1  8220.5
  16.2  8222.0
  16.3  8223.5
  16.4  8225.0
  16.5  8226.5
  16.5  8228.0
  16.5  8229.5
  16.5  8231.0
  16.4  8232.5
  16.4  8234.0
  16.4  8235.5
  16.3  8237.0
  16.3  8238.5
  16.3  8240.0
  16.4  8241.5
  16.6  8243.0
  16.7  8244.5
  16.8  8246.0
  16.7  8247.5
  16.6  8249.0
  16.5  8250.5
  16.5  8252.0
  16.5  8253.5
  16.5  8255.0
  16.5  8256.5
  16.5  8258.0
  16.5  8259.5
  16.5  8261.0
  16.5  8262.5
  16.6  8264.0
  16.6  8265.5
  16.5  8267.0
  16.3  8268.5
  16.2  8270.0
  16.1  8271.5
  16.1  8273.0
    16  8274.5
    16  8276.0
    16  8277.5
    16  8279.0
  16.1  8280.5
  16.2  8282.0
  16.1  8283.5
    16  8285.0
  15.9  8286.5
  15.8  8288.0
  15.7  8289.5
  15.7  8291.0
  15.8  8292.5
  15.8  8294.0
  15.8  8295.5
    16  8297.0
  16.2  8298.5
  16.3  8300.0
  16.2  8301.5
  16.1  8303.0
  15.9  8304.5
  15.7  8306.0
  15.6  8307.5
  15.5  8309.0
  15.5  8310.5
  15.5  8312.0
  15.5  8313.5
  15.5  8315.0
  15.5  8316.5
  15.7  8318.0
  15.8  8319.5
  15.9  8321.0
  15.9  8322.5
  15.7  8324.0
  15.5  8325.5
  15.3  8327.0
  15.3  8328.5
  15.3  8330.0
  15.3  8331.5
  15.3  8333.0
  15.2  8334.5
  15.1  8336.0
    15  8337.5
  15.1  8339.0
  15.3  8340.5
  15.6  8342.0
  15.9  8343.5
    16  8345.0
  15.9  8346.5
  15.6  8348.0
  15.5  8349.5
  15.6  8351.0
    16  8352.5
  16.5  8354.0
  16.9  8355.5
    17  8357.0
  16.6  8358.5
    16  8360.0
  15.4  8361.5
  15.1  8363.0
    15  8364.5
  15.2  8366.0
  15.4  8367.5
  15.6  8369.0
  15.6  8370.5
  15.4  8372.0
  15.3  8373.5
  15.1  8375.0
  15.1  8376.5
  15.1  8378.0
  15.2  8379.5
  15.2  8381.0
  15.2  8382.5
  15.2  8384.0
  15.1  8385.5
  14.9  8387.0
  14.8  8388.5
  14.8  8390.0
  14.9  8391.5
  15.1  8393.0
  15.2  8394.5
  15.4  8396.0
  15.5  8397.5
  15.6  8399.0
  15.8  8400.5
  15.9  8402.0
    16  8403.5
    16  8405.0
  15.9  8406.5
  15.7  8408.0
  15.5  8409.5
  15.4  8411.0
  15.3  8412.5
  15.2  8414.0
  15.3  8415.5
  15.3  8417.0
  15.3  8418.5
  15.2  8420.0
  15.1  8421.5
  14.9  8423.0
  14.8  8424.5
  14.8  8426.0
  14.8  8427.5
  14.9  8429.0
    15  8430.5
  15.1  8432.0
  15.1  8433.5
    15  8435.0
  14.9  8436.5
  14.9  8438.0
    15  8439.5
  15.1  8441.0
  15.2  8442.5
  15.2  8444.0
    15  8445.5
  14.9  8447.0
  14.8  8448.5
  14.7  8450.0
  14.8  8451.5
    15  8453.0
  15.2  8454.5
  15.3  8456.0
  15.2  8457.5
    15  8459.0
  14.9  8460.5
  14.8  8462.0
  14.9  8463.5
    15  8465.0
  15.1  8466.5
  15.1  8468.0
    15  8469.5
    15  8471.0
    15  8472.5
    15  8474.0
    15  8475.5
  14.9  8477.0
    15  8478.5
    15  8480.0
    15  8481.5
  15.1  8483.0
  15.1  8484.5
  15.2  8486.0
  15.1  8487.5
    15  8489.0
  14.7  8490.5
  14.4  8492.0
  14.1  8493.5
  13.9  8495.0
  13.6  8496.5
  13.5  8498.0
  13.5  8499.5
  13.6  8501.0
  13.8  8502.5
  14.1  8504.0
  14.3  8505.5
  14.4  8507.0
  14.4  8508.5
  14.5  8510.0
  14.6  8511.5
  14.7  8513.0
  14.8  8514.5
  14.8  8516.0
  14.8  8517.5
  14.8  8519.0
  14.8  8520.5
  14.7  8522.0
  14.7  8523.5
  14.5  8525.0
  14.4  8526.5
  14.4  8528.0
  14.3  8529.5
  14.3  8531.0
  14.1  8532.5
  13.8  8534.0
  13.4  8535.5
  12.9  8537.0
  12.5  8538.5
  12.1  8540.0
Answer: 0.6 AA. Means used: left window 16.4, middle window 15.6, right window 15.6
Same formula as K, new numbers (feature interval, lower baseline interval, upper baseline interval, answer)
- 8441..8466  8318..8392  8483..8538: -0.4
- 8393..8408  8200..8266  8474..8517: -0.5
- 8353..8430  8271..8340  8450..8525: -0.8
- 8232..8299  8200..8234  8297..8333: -1.9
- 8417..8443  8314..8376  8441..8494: 0.3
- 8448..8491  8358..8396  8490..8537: -1.2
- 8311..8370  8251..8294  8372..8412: 0.3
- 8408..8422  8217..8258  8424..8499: -0.1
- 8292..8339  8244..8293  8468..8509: 0.8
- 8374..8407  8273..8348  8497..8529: -0.3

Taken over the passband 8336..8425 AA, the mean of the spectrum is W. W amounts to 15.5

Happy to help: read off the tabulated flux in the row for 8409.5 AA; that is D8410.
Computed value 15.5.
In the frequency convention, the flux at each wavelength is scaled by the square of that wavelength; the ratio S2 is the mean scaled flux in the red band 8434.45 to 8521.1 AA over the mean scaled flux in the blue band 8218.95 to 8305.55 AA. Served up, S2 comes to 0.95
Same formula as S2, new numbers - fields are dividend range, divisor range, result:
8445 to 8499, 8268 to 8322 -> 0.97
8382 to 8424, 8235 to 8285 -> 0.97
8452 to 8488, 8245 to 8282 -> 0.96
